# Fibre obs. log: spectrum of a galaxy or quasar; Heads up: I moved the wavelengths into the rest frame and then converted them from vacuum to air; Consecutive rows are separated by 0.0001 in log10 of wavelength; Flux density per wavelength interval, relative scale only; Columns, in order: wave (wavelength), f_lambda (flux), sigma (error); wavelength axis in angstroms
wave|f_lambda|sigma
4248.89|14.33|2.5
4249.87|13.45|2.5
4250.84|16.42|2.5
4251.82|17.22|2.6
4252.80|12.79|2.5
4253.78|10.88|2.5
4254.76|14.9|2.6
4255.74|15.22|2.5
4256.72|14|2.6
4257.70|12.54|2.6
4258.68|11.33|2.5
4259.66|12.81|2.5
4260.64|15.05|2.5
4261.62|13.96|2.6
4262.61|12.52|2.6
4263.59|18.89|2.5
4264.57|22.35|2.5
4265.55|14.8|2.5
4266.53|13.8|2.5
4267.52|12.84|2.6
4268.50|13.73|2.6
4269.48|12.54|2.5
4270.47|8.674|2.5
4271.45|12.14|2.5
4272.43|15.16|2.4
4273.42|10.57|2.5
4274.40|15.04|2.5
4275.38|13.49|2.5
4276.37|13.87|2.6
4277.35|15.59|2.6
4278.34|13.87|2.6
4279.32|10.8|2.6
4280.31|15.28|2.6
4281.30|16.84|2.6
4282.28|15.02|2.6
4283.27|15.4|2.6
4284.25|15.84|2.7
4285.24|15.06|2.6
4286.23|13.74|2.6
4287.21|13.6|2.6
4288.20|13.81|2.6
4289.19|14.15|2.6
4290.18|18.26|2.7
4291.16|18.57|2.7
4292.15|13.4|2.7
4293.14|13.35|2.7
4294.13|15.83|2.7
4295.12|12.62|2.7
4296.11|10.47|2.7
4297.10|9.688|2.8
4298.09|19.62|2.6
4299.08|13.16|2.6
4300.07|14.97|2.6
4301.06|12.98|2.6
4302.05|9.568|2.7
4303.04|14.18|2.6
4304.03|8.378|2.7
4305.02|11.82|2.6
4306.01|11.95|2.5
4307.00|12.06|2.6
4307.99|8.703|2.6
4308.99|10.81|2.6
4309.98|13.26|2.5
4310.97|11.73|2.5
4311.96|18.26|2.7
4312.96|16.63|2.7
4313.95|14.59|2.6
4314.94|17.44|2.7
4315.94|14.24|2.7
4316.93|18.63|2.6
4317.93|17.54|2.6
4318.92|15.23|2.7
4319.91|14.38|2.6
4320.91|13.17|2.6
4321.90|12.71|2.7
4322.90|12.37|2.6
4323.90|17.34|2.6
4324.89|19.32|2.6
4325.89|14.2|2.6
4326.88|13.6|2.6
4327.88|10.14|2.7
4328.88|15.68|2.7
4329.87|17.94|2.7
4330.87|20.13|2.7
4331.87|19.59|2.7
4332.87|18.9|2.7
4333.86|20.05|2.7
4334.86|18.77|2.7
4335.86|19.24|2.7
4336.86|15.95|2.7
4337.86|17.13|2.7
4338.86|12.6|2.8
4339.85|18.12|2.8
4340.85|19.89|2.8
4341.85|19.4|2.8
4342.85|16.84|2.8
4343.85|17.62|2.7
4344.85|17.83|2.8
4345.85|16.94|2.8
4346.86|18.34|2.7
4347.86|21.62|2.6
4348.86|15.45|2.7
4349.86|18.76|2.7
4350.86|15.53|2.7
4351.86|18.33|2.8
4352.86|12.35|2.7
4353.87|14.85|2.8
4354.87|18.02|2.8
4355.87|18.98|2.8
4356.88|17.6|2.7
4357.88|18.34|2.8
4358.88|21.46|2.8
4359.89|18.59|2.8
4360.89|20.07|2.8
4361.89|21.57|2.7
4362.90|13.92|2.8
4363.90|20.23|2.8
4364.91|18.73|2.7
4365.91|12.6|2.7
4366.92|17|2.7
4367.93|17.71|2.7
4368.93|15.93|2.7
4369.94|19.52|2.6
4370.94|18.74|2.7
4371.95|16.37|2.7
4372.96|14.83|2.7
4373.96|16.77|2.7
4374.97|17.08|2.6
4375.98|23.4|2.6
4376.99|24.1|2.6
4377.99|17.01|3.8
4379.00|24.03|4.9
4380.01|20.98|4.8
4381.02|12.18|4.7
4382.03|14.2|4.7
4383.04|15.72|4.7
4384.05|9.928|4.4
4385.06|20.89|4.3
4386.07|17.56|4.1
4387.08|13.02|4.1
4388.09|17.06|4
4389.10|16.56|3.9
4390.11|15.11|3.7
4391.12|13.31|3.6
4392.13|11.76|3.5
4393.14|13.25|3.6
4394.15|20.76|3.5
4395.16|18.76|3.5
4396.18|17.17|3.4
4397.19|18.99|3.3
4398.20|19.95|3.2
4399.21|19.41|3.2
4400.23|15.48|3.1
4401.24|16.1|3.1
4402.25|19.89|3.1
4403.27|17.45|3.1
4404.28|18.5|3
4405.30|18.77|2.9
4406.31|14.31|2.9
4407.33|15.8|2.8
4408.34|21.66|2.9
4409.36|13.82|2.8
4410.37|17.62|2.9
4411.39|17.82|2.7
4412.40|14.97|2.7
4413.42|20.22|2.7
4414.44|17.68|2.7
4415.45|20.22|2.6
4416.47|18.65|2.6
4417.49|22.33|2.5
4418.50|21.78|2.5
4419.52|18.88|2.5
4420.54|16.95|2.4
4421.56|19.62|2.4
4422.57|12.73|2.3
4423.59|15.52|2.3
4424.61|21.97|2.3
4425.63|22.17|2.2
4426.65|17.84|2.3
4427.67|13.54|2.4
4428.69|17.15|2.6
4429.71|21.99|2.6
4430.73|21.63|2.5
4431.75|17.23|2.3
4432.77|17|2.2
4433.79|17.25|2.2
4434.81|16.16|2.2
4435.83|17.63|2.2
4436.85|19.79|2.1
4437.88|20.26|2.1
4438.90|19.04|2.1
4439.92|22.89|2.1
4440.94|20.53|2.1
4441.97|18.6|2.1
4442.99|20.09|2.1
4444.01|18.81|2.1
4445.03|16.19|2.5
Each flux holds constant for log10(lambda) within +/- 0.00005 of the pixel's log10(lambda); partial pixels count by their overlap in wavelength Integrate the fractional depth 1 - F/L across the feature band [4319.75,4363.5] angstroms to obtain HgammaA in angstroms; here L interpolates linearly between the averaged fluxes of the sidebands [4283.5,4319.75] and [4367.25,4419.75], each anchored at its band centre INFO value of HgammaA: -4.4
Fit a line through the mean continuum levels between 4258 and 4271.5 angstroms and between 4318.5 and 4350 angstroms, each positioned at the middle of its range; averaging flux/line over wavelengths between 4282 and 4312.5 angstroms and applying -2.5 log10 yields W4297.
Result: 0.13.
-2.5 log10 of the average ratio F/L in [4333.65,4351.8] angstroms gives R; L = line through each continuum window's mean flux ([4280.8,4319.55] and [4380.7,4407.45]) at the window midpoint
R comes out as -0.17 mag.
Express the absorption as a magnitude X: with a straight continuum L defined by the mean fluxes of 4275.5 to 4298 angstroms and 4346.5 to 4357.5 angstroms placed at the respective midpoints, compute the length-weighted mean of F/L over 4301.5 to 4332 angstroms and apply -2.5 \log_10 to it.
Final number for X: 0.10 mag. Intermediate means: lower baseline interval 14.4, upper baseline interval 17.3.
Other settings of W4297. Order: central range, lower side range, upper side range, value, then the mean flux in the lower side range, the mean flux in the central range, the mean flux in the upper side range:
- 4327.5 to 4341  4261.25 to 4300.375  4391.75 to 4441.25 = -0.10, 14.3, 17.4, 18.2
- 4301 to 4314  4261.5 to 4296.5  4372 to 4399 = 0.21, 14.3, 12.4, 17.1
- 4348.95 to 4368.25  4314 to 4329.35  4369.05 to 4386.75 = -0.05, 15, 17.6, 17.7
